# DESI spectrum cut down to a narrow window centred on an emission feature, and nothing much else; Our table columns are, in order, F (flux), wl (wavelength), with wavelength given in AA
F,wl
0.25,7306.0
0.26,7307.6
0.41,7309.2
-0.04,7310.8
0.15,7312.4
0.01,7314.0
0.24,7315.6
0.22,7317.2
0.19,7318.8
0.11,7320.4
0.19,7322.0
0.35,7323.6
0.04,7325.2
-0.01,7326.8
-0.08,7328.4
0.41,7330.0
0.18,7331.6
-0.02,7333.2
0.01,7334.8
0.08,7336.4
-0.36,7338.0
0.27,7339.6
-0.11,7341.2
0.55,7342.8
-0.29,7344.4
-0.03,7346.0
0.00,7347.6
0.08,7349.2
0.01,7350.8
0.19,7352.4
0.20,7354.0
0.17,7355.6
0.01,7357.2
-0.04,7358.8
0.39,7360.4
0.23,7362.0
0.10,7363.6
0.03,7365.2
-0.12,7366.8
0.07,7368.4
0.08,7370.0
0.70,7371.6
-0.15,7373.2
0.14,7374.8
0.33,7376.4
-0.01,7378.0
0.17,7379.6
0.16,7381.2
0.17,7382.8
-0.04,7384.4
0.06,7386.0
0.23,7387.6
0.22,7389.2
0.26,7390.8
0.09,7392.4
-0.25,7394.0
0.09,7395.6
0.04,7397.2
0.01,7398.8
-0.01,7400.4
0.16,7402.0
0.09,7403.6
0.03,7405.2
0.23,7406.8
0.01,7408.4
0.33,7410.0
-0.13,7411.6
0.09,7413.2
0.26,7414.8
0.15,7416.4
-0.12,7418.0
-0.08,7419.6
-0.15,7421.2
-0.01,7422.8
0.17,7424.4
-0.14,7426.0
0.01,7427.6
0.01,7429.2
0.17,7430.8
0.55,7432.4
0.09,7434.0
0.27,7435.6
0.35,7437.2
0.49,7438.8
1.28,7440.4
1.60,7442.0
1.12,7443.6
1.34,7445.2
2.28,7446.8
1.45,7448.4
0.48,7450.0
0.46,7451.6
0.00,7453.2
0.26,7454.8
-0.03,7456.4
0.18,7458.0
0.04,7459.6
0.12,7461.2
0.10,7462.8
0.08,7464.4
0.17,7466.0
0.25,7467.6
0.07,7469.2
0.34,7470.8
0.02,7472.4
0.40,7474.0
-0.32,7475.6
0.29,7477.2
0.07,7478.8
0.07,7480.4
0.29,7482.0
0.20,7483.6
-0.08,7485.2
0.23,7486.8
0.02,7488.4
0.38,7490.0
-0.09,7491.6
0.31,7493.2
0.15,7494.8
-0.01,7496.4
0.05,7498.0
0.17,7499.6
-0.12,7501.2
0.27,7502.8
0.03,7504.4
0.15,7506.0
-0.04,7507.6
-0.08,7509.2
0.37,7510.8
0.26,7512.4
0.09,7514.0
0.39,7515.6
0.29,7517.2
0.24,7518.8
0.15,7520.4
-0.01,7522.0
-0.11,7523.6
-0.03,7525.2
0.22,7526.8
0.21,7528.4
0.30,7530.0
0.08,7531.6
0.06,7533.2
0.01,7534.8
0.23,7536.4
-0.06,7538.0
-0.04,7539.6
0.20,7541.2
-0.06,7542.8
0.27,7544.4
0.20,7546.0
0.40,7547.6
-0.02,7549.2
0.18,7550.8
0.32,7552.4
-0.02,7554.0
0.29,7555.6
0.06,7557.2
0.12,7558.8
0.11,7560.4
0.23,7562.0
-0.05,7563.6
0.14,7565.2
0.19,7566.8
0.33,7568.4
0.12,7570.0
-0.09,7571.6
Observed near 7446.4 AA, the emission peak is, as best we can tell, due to [O II]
